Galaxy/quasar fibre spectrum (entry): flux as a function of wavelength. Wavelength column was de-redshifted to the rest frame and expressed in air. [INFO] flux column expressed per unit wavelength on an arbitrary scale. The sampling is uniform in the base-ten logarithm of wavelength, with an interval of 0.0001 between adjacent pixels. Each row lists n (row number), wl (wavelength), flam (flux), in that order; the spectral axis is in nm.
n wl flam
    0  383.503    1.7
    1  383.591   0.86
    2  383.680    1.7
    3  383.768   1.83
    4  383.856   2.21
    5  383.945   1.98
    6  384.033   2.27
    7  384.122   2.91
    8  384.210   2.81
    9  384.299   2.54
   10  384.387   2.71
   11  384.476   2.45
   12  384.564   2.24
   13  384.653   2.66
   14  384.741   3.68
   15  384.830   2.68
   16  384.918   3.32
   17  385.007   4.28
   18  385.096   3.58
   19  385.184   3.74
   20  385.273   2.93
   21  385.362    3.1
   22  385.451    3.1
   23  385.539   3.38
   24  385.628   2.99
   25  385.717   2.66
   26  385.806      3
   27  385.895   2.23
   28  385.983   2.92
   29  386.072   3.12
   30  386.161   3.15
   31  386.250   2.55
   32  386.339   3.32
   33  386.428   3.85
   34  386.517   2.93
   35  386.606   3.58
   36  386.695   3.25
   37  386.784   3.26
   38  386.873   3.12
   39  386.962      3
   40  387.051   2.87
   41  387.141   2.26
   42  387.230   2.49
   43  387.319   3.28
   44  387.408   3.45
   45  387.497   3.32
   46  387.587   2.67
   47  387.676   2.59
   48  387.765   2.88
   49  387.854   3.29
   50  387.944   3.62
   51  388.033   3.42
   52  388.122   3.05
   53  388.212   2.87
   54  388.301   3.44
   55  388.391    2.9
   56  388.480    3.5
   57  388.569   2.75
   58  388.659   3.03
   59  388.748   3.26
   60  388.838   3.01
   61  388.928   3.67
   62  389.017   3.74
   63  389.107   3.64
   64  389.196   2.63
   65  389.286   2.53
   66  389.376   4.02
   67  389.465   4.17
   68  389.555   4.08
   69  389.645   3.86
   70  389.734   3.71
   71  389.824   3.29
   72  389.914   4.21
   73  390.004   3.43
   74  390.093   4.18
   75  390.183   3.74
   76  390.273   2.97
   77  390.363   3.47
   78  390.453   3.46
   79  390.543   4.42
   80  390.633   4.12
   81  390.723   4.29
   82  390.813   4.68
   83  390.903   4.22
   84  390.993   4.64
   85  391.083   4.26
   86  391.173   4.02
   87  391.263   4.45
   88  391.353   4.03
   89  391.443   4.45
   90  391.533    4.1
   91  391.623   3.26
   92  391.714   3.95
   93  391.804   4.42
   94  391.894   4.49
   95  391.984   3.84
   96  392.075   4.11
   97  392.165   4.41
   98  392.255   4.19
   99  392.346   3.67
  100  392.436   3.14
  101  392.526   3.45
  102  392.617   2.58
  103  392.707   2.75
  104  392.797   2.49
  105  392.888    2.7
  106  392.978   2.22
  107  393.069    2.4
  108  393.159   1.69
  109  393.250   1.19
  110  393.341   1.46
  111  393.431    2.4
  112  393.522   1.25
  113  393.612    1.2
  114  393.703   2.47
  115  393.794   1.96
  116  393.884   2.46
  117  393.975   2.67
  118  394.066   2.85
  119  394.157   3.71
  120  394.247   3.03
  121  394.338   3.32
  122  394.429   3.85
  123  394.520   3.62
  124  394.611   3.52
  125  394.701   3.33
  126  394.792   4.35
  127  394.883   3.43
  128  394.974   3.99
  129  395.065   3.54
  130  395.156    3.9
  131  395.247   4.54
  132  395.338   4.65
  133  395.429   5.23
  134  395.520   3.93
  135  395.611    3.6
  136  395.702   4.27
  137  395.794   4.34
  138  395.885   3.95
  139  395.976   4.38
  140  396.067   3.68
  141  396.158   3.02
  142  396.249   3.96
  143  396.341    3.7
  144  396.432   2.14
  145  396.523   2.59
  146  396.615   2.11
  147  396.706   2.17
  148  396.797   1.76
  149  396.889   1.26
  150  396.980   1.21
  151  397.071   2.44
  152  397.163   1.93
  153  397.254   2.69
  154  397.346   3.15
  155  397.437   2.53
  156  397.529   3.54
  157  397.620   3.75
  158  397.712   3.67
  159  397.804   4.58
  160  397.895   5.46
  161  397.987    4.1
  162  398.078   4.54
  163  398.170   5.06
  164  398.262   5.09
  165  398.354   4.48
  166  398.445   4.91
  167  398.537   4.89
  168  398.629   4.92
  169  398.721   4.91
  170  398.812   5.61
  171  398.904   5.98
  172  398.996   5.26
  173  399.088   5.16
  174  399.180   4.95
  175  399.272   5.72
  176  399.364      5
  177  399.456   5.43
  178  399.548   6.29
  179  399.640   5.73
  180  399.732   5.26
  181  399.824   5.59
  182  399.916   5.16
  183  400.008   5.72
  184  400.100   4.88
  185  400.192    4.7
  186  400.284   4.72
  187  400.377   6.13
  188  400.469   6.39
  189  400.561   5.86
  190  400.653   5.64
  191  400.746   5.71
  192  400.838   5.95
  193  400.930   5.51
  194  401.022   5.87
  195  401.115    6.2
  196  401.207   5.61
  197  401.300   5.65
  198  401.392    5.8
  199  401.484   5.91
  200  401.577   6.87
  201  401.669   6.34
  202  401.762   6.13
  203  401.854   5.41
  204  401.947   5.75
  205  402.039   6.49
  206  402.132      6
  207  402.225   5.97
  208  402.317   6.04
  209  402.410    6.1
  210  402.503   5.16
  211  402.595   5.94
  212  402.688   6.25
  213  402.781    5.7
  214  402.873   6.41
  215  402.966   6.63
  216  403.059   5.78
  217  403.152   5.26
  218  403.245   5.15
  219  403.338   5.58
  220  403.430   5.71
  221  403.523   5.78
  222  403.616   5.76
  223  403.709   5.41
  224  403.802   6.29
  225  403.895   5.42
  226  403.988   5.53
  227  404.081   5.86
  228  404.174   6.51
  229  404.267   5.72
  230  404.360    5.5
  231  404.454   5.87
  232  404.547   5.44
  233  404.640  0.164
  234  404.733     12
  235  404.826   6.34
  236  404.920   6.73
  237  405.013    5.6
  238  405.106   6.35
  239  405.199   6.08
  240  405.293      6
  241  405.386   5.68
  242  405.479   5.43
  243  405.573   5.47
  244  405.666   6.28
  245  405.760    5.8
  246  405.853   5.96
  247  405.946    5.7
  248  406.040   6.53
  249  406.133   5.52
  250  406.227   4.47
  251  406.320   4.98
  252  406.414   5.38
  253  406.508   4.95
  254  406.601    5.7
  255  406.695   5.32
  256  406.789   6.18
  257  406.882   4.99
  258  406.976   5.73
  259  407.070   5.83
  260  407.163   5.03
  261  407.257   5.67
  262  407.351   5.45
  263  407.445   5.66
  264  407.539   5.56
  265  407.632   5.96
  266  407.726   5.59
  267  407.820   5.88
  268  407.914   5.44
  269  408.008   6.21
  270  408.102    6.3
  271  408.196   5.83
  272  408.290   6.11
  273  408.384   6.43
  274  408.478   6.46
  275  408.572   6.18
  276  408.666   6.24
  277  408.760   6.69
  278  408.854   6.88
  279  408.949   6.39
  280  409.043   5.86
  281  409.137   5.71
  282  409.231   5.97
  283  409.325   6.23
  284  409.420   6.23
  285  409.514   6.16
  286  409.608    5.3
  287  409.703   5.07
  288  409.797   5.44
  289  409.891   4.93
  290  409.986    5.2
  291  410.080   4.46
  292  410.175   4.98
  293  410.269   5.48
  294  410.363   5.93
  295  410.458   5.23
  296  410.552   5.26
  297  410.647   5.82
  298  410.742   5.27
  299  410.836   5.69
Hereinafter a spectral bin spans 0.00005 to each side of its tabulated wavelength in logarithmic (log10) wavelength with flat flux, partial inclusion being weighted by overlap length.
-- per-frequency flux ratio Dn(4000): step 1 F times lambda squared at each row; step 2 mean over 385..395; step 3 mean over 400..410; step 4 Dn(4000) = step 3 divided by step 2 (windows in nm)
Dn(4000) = 1.9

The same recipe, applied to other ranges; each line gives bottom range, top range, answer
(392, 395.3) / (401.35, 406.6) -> 2.04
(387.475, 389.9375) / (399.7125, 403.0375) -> 1.87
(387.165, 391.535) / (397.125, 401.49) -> 1.48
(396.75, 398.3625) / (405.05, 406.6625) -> 1.75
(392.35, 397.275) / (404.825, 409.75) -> 2.08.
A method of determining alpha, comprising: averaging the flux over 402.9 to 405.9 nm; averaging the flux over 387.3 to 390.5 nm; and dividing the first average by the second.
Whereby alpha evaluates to 1.7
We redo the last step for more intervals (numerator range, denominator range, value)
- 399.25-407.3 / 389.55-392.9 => 1.50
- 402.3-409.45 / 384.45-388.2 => 1.90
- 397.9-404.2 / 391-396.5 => 1.65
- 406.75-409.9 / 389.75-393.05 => 1.56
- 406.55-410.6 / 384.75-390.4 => 1.77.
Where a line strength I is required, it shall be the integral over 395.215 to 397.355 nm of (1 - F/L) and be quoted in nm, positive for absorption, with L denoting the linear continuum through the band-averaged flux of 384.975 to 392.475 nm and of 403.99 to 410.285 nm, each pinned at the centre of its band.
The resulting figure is 0.59 nm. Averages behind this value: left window 3.49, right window 5.78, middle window 3.19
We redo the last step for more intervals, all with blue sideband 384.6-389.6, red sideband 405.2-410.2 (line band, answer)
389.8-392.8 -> -0.157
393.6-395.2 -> 0.340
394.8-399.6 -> 0.485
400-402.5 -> -0.449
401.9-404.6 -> -0.334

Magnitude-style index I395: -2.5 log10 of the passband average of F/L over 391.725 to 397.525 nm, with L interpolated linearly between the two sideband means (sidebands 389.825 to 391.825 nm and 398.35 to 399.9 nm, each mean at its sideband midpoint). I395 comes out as 0.42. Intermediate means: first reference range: 4.01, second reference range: 5.32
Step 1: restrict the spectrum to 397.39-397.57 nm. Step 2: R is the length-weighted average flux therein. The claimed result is 3.02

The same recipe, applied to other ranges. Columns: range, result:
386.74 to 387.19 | 2.89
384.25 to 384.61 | 2.49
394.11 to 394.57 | 3.5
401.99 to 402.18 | 6.23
